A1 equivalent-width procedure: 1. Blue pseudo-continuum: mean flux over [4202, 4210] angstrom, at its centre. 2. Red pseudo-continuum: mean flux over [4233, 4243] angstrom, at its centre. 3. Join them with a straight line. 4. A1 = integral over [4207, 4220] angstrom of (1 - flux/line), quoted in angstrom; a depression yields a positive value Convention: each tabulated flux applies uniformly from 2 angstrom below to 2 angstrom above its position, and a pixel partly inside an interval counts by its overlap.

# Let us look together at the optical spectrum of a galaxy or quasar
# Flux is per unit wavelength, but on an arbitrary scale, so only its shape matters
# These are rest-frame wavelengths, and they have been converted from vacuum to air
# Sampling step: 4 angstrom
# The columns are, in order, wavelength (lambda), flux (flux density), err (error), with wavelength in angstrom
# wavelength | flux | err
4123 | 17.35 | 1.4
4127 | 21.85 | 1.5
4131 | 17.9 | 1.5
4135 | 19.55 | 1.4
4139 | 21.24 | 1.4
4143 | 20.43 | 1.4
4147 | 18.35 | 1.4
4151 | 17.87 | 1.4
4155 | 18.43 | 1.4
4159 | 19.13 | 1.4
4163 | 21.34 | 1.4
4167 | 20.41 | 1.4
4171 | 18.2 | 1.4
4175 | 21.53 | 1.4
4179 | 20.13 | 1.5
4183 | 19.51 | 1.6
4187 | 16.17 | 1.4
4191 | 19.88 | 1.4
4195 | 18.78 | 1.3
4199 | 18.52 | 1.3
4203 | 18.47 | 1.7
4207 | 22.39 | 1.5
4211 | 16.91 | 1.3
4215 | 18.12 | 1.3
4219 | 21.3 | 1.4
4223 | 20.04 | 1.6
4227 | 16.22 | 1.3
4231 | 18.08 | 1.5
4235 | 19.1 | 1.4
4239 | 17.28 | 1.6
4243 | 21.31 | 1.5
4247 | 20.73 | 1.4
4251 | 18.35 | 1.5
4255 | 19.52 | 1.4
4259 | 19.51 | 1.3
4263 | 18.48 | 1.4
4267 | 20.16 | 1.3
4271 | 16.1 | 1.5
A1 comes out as 0.50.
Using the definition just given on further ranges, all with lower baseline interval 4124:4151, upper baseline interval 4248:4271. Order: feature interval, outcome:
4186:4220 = 0.59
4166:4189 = 0.19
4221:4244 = 0.70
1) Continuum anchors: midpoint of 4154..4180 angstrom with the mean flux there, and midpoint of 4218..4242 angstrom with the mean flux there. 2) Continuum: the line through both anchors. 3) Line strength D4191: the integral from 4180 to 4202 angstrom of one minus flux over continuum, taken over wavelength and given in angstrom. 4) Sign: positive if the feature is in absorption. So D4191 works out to 0.9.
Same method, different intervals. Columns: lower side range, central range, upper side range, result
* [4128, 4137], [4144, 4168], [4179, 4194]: -0.4 angstrom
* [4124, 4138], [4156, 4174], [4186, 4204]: -0.7 angstrom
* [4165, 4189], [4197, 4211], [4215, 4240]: -0.3 angstrom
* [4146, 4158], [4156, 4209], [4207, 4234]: -3.0 angstrom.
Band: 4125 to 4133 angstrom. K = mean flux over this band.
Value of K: 19.9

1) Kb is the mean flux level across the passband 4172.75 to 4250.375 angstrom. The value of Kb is 19.2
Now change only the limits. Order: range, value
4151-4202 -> 19.3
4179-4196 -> 18.8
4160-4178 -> 20.3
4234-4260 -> 19.4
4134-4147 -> 20.2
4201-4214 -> 19.2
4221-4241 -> 18.1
